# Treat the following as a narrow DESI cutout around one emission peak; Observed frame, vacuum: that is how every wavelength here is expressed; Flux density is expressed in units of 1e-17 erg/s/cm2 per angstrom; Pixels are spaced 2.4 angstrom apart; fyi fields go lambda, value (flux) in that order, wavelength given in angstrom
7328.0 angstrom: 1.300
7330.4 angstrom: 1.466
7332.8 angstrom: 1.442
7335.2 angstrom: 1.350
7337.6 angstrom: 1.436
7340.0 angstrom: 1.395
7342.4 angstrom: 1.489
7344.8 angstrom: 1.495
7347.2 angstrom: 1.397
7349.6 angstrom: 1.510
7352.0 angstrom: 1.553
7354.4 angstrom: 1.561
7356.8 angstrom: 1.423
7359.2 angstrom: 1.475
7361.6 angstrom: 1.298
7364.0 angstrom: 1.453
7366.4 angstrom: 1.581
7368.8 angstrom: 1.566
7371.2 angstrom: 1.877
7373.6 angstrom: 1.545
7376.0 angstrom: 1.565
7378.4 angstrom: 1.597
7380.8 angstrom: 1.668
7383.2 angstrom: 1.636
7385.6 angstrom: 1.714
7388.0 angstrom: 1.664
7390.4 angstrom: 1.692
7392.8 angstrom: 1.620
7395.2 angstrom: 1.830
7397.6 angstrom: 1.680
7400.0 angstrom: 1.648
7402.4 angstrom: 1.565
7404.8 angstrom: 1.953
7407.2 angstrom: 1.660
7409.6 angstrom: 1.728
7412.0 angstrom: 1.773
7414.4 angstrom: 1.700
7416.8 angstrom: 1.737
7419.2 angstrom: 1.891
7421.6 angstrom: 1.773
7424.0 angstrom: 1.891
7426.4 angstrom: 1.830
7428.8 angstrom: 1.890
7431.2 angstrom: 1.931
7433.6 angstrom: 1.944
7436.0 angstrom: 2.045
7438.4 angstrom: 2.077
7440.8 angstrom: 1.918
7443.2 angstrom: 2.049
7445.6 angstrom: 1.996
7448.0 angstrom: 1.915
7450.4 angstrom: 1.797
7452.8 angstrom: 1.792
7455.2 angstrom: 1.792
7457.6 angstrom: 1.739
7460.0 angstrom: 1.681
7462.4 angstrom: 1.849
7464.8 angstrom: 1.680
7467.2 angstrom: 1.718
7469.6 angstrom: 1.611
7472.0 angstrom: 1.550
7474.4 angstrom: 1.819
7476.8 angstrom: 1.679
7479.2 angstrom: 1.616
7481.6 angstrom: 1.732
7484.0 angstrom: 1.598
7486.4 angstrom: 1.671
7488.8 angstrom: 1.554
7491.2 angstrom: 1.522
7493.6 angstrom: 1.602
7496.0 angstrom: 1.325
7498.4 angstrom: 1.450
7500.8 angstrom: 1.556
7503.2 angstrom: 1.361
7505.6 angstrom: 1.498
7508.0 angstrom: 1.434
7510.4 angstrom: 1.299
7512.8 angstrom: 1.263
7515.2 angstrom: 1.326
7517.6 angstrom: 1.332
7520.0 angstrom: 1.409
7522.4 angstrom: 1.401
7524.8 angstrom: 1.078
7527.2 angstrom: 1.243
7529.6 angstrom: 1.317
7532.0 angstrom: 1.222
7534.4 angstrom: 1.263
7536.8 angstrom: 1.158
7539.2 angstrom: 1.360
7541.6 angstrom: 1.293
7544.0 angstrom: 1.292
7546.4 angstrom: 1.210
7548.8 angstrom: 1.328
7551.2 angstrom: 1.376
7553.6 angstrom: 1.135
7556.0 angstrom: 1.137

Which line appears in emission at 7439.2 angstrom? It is C III] 1909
